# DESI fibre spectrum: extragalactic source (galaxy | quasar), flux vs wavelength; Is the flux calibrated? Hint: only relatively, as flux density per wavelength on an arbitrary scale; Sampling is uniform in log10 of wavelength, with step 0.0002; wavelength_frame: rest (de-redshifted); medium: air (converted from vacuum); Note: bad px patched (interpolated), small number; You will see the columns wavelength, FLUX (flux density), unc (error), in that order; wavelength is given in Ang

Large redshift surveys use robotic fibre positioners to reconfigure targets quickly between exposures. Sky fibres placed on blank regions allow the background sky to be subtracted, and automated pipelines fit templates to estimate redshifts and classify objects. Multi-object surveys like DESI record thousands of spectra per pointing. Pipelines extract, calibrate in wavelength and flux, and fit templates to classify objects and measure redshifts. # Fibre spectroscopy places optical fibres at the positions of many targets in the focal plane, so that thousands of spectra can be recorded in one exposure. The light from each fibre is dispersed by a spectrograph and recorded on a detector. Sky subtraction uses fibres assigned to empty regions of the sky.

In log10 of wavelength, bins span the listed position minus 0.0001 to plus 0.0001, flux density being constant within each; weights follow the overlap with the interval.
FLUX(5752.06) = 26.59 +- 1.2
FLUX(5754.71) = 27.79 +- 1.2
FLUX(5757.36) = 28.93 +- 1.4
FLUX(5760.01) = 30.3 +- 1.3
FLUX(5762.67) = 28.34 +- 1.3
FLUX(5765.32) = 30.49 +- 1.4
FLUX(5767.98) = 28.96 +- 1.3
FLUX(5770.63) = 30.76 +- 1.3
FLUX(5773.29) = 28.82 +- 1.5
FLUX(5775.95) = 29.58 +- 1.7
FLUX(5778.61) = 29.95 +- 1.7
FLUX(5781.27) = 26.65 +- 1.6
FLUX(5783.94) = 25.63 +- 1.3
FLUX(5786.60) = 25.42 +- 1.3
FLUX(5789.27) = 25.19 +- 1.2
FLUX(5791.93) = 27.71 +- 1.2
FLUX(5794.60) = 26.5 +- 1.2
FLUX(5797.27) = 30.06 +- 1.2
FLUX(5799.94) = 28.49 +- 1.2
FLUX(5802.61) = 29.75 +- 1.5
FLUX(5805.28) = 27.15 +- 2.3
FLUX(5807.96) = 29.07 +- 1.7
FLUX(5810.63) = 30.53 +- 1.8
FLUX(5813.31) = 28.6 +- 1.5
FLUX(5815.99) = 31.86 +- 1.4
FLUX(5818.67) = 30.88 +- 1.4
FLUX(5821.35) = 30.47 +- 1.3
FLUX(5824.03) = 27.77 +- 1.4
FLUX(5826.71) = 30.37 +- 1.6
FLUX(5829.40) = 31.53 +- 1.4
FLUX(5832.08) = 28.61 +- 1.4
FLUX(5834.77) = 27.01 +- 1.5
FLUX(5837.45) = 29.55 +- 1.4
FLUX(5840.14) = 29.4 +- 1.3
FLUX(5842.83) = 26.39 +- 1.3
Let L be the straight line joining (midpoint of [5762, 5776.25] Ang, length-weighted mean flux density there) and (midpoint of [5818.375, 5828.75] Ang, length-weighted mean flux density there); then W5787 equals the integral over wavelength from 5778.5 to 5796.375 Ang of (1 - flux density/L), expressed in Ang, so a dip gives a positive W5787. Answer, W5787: 1.9 Ang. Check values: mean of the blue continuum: 29.5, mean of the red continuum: 29.9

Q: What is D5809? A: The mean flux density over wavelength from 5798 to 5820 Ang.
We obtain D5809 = 29.6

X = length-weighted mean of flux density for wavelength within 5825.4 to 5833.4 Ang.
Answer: 30.2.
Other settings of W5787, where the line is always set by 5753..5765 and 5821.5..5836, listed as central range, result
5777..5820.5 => 1.0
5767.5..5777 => -0.2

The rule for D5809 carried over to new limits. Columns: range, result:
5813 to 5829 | 30.2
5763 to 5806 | 28.2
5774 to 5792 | 27.2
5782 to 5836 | 28.6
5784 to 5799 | 26.9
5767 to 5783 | 29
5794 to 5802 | 28.7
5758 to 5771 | 29.7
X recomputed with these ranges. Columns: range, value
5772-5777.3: 29.2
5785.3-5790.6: 25.3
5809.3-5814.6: 29.6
